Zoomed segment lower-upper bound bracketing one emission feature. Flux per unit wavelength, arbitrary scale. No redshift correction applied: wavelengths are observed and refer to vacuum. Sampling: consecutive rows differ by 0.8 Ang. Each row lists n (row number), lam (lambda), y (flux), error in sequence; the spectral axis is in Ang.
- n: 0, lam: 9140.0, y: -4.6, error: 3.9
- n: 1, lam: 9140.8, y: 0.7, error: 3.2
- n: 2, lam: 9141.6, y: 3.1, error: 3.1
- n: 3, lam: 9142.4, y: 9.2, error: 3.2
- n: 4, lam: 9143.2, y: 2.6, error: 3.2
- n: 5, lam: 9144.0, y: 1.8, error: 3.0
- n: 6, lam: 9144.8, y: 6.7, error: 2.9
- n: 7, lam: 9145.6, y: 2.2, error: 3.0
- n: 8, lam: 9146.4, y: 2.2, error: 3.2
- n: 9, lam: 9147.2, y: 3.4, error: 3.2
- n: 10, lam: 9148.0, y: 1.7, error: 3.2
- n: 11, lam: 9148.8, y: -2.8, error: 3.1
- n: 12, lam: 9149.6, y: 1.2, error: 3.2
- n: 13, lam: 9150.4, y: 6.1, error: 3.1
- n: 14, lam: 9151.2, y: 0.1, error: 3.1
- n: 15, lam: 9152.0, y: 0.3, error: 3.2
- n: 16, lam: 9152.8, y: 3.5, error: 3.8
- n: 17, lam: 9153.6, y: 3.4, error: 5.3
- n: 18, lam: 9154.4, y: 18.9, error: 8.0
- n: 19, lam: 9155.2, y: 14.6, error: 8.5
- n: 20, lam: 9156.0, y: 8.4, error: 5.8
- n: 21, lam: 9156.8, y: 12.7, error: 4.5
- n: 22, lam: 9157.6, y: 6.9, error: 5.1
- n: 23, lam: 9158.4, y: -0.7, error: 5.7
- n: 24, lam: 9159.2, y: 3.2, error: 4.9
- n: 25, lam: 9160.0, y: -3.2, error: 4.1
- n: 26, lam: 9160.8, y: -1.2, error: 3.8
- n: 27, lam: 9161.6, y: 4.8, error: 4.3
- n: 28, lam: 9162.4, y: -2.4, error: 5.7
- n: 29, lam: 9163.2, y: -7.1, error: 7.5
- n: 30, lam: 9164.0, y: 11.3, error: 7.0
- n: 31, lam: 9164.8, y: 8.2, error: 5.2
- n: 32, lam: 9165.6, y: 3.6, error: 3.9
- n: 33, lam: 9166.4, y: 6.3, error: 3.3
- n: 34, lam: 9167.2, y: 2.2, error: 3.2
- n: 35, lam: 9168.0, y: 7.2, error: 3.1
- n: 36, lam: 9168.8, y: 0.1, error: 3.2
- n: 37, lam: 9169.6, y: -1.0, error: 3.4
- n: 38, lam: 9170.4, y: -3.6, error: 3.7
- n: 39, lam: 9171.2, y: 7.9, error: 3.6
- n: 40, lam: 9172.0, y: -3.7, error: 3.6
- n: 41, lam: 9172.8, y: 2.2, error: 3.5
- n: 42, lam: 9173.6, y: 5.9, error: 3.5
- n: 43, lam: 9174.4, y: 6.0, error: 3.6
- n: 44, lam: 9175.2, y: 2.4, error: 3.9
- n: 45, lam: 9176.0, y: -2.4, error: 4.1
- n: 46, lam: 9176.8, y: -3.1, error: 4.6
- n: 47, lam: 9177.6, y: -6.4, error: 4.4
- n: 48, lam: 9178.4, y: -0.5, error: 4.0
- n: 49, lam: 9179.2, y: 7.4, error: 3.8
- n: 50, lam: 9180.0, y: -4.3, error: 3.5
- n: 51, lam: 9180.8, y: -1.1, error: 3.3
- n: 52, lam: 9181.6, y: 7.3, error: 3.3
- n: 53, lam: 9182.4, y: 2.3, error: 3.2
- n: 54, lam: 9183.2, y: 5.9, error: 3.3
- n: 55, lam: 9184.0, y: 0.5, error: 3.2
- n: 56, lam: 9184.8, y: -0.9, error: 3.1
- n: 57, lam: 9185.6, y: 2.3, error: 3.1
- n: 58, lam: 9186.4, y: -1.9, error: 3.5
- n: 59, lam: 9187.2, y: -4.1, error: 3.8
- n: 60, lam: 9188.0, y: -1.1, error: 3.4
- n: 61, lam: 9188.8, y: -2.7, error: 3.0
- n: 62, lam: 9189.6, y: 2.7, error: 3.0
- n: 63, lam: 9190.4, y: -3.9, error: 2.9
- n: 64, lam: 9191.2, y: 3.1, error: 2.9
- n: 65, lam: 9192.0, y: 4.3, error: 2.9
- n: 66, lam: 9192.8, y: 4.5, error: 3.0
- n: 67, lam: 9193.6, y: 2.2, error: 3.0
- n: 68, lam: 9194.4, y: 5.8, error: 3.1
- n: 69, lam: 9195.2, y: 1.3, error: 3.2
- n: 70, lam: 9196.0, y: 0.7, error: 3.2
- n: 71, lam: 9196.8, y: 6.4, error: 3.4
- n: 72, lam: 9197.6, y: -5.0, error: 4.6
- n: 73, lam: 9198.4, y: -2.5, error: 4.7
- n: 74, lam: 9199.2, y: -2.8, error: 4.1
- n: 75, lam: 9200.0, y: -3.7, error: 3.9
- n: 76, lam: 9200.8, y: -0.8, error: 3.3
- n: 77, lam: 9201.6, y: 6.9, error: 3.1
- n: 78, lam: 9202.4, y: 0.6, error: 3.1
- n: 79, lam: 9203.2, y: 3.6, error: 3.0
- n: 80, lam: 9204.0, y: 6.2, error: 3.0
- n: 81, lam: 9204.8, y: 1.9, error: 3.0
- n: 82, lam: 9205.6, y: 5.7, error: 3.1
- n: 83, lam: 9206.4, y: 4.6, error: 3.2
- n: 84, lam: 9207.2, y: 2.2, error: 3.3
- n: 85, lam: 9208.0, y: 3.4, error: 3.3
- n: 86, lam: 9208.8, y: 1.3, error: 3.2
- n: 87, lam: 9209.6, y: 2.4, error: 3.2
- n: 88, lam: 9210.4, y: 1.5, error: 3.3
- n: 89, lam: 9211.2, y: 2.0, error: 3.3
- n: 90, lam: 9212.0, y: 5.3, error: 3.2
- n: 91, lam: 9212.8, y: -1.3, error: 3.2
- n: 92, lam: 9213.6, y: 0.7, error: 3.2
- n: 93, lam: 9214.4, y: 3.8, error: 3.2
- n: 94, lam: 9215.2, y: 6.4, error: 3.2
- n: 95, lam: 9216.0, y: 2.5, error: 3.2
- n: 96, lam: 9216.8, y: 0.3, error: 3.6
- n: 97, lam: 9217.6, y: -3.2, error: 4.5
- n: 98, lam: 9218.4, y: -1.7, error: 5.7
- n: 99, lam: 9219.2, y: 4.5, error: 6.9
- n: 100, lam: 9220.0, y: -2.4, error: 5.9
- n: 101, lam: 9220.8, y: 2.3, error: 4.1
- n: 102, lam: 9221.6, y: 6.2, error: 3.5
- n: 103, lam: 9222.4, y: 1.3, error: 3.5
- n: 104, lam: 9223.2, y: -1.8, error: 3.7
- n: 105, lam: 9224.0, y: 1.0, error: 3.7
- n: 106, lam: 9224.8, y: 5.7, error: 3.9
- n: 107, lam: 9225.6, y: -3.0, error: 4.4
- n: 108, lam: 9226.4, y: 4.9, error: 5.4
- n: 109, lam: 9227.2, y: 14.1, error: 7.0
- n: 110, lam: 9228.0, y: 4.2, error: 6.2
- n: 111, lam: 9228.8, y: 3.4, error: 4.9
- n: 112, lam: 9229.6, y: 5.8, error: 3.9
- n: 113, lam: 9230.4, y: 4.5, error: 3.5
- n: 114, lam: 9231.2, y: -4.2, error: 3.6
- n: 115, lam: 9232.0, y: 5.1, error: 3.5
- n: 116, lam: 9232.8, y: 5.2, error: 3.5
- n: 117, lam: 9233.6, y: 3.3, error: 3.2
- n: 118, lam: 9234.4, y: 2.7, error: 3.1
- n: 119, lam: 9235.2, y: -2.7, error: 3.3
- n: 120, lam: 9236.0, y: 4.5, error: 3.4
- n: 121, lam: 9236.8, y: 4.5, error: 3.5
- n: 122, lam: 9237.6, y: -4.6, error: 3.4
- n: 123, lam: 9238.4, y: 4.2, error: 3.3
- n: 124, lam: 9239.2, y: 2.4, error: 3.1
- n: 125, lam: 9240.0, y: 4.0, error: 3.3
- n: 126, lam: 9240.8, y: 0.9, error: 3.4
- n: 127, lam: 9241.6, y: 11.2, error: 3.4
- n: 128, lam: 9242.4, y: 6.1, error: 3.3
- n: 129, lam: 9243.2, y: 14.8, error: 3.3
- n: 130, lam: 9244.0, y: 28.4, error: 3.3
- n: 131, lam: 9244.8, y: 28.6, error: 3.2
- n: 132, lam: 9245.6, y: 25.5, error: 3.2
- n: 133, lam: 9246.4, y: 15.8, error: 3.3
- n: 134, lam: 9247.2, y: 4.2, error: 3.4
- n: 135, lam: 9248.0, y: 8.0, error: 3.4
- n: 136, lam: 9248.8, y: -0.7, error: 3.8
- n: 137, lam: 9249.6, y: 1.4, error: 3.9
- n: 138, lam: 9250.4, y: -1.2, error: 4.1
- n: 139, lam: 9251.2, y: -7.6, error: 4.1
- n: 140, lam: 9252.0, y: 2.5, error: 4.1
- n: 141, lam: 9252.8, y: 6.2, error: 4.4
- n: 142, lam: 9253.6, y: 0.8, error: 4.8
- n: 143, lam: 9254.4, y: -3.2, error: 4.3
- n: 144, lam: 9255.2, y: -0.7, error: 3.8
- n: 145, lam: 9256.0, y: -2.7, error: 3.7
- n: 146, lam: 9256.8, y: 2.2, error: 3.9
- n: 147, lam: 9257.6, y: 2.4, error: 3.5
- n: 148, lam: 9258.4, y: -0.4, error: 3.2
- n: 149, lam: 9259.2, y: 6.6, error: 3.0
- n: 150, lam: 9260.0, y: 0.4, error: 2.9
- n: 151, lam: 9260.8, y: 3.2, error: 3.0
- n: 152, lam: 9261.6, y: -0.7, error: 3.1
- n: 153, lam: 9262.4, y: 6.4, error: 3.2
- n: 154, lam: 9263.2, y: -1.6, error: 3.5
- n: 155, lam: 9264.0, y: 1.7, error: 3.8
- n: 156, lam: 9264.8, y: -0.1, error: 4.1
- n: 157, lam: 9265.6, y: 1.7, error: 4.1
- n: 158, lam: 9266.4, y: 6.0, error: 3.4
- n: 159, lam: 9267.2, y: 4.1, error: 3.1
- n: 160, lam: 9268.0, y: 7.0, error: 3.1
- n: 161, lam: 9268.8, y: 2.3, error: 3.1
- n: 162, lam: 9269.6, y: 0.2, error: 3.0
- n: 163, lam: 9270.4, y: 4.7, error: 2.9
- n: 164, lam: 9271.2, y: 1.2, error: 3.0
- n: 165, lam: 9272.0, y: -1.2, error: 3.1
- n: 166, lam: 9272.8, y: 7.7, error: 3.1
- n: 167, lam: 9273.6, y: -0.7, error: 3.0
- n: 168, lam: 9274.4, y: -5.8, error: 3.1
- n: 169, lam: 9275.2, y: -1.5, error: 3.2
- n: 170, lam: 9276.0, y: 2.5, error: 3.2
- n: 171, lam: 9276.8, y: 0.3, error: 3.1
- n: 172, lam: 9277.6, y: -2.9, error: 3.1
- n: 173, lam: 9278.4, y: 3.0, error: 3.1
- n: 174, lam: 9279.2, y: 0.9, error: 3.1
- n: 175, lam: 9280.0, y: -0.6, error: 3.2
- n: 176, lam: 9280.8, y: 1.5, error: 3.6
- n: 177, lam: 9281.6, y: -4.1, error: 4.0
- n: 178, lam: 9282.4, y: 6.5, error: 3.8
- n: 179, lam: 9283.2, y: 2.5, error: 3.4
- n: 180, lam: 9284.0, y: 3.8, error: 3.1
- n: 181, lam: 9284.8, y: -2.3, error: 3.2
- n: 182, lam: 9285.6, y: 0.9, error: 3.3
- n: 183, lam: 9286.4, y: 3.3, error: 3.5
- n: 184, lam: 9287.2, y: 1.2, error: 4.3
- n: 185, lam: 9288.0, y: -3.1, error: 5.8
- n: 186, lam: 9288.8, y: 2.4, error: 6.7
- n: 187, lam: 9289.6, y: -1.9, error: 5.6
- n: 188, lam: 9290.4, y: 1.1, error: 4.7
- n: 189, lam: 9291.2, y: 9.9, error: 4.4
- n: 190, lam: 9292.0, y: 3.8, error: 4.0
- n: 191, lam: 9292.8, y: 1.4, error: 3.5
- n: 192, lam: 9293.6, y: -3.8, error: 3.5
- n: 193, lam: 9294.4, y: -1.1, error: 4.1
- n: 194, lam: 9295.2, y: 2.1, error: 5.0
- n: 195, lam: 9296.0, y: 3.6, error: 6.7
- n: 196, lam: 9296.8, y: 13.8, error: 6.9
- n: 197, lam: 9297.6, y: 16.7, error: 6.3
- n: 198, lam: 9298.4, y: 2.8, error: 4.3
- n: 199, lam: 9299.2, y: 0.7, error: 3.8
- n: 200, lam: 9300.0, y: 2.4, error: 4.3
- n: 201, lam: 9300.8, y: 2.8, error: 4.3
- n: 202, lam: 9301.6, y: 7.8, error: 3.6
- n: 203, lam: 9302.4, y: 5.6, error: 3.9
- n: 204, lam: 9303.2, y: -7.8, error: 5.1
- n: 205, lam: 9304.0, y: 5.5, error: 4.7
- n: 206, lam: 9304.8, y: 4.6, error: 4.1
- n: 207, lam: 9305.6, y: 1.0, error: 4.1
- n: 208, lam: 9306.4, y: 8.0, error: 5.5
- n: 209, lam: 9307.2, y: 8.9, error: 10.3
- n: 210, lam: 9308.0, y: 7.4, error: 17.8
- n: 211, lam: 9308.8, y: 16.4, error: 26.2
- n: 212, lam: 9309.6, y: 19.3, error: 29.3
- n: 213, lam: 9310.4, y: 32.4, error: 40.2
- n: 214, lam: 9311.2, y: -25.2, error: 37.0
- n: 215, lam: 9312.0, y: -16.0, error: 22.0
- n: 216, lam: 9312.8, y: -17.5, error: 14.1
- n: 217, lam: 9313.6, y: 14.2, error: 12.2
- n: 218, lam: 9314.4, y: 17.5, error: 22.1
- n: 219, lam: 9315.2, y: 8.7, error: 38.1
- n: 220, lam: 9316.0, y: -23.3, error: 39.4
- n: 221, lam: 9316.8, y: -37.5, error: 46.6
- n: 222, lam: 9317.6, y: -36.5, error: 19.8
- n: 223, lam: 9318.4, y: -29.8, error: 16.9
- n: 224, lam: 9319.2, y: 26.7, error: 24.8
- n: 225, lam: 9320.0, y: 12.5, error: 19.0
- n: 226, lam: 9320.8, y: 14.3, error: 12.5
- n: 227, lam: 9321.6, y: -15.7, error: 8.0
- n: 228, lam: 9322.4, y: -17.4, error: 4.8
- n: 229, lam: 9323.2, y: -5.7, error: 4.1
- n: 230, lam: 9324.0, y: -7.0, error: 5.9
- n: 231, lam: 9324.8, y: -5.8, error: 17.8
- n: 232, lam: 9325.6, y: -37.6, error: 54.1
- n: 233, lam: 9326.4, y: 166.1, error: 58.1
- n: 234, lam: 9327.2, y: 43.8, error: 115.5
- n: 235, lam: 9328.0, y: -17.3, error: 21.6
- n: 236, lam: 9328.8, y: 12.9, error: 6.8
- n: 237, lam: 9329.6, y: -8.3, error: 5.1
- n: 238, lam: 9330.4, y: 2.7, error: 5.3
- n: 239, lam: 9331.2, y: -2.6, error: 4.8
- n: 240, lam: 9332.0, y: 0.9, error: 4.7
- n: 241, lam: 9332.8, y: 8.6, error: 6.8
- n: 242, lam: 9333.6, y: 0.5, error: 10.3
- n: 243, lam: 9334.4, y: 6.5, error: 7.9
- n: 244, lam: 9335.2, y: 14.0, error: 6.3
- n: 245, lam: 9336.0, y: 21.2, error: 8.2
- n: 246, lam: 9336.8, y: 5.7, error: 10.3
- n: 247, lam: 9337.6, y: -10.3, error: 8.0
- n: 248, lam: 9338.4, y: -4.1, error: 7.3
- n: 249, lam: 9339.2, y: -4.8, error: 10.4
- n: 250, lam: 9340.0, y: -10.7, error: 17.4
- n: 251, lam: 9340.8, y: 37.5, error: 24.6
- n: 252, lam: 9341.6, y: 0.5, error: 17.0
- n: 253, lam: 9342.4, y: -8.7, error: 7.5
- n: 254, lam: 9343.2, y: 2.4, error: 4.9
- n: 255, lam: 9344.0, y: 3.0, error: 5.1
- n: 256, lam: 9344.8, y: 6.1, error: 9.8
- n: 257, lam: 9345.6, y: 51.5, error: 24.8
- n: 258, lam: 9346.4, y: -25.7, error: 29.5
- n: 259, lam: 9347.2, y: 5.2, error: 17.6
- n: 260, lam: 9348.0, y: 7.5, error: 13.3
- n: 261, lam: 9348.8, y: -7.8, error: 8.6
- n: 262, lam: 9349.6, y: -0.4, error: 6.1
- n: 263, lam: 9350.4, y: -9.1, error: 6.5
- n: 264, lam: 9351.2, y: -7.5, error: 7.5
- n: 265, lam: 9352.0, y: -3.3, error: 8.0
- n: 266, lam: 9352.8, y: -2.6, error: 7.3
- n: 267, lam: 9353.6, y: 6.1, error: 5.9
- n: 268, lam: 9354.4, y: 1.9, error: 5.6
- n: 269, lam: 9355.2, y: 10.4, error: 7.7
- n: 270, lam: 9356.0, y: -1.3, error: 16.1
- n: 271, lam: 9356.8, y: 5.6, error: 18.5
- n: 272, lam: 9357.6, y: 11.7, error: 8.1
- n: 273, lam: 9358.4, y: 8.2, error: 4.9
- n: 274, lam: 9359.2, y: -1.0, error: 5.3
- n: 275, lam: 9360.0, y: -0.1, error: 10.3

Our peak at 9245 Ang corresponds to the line [O III]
